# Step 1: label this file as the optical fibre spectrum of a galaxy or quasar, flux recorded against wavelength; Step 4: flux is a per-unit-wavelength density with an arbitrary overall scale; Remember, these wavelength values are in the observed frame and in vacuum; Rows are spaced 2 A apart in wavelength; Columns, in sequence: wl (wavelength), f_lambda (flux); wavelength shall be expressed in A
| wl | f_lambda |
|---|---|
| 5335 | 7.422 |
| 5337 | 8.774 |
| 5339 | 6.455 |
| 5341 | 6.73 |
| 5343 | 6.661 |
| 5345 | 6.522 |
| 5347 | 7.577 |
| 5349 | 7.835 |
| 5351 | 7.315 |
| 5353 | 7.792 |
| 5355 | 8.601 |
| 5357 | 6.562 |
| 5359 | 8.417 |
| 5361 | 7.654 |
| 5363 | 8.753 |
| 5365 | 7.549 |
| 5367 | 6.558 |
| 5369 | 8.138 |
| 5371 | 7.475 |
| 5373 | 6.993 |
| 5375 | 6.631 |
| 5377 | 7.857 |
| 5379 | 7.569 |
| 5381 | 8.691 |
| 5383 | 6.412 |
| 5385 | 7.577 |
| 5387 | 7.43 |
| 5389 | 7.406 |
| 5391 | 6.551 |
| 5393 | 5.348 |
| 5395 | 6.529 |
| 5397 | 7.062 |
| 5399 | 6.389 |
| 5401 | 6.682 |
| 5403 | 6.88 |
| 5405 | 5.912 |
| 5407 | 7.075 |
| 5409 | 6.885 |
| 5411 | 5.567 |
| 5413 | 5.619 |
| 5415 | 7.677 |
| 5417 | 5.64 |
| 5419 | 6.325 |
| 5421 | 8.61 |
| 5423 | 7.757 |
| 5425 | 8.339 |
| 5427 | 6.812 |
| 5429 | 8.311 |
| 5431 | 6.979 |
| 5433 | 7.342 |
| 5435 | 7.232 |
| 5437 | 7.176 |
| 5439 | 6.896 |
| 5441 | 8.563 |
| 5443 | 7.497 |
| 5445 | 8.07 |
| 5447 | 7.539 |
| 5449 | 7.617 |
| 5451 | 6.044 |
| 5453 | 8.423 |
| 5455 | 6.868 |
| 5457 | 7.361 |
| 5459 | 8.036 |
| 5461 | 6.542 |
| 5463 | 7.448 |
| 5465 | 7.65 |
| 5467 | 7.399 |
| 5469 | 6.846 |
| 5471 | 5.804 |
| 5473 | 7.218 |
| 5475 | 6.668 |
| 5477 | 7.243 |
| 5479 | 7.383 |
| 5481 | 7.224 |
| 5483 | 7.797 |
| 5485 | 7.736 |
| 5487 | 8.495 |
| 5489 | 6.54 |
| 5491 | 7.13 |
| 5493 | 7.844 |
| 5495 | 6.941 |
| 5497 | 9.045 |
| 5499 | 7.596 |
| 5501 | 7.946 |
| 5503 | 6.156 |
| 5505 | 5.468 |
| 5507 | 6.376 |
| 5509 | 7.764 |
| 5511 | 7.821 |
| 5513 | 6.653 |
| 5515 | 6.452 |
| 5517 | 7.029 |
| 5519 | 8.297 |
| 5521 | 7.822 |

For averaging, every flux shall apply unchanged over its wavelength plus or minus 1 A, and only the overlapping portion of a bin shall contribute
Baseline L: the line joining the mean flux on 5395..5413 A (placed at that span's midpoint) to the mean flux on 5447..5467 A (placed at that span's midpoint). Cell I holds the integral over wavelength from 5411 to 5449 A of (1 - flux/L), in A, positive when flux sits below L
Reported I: -2.2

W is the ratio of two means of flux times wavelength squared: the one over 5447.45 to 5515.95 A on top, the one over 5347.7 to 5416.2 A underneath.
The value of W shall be 1.05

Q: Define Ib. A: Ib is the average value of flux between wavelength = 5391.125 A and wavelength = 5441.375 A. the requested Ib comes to 6.92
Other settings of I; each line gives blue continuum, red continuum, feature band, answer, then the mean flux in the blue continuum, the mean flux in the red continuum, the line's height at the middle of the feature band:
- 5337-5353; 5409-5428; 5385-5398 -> 0.4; 7.17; 6.93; 7.02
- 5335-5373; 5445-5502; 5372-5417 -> 3.9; 7.5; 7.38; 7.46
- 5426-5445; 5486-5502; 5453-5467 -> 0.3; 7.46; 7.69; 7.56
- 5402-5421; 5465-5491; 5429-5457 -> -2.4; 6.51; 7.21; 6.84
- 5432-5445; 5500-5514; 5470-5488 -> -0.4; 7.5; 6.88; 7.13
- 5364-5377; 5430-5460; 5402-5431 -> 1.7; 7.27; 7.44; 7.38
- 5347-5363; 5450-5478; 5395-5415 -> 2.6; 7.79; 7.11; 7.48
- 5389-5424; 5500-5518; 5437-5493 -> -4.8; 6.64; 6.85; 6.76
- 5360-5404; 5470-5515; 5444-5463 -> -0.5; 7.19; 7.2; 7.2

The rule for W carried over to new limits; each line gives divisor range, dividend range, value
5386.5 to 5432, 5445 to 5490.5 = 1.09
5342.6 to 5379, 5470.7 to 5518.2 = 1.01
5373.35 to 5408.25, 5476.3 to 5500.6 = 1.13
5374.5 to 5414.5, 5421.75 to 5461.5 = 1.12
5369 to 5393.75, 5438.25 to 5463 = 1.06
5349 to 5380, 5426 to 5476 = 0.99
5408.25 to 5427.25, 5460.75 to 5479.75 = 1.03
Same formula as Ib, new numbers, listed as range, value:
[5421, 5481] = 7.37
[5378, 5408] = 6.9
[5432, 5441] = 7.32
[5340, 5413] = 7.13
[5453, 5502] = 7.39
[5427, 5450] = 7.53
